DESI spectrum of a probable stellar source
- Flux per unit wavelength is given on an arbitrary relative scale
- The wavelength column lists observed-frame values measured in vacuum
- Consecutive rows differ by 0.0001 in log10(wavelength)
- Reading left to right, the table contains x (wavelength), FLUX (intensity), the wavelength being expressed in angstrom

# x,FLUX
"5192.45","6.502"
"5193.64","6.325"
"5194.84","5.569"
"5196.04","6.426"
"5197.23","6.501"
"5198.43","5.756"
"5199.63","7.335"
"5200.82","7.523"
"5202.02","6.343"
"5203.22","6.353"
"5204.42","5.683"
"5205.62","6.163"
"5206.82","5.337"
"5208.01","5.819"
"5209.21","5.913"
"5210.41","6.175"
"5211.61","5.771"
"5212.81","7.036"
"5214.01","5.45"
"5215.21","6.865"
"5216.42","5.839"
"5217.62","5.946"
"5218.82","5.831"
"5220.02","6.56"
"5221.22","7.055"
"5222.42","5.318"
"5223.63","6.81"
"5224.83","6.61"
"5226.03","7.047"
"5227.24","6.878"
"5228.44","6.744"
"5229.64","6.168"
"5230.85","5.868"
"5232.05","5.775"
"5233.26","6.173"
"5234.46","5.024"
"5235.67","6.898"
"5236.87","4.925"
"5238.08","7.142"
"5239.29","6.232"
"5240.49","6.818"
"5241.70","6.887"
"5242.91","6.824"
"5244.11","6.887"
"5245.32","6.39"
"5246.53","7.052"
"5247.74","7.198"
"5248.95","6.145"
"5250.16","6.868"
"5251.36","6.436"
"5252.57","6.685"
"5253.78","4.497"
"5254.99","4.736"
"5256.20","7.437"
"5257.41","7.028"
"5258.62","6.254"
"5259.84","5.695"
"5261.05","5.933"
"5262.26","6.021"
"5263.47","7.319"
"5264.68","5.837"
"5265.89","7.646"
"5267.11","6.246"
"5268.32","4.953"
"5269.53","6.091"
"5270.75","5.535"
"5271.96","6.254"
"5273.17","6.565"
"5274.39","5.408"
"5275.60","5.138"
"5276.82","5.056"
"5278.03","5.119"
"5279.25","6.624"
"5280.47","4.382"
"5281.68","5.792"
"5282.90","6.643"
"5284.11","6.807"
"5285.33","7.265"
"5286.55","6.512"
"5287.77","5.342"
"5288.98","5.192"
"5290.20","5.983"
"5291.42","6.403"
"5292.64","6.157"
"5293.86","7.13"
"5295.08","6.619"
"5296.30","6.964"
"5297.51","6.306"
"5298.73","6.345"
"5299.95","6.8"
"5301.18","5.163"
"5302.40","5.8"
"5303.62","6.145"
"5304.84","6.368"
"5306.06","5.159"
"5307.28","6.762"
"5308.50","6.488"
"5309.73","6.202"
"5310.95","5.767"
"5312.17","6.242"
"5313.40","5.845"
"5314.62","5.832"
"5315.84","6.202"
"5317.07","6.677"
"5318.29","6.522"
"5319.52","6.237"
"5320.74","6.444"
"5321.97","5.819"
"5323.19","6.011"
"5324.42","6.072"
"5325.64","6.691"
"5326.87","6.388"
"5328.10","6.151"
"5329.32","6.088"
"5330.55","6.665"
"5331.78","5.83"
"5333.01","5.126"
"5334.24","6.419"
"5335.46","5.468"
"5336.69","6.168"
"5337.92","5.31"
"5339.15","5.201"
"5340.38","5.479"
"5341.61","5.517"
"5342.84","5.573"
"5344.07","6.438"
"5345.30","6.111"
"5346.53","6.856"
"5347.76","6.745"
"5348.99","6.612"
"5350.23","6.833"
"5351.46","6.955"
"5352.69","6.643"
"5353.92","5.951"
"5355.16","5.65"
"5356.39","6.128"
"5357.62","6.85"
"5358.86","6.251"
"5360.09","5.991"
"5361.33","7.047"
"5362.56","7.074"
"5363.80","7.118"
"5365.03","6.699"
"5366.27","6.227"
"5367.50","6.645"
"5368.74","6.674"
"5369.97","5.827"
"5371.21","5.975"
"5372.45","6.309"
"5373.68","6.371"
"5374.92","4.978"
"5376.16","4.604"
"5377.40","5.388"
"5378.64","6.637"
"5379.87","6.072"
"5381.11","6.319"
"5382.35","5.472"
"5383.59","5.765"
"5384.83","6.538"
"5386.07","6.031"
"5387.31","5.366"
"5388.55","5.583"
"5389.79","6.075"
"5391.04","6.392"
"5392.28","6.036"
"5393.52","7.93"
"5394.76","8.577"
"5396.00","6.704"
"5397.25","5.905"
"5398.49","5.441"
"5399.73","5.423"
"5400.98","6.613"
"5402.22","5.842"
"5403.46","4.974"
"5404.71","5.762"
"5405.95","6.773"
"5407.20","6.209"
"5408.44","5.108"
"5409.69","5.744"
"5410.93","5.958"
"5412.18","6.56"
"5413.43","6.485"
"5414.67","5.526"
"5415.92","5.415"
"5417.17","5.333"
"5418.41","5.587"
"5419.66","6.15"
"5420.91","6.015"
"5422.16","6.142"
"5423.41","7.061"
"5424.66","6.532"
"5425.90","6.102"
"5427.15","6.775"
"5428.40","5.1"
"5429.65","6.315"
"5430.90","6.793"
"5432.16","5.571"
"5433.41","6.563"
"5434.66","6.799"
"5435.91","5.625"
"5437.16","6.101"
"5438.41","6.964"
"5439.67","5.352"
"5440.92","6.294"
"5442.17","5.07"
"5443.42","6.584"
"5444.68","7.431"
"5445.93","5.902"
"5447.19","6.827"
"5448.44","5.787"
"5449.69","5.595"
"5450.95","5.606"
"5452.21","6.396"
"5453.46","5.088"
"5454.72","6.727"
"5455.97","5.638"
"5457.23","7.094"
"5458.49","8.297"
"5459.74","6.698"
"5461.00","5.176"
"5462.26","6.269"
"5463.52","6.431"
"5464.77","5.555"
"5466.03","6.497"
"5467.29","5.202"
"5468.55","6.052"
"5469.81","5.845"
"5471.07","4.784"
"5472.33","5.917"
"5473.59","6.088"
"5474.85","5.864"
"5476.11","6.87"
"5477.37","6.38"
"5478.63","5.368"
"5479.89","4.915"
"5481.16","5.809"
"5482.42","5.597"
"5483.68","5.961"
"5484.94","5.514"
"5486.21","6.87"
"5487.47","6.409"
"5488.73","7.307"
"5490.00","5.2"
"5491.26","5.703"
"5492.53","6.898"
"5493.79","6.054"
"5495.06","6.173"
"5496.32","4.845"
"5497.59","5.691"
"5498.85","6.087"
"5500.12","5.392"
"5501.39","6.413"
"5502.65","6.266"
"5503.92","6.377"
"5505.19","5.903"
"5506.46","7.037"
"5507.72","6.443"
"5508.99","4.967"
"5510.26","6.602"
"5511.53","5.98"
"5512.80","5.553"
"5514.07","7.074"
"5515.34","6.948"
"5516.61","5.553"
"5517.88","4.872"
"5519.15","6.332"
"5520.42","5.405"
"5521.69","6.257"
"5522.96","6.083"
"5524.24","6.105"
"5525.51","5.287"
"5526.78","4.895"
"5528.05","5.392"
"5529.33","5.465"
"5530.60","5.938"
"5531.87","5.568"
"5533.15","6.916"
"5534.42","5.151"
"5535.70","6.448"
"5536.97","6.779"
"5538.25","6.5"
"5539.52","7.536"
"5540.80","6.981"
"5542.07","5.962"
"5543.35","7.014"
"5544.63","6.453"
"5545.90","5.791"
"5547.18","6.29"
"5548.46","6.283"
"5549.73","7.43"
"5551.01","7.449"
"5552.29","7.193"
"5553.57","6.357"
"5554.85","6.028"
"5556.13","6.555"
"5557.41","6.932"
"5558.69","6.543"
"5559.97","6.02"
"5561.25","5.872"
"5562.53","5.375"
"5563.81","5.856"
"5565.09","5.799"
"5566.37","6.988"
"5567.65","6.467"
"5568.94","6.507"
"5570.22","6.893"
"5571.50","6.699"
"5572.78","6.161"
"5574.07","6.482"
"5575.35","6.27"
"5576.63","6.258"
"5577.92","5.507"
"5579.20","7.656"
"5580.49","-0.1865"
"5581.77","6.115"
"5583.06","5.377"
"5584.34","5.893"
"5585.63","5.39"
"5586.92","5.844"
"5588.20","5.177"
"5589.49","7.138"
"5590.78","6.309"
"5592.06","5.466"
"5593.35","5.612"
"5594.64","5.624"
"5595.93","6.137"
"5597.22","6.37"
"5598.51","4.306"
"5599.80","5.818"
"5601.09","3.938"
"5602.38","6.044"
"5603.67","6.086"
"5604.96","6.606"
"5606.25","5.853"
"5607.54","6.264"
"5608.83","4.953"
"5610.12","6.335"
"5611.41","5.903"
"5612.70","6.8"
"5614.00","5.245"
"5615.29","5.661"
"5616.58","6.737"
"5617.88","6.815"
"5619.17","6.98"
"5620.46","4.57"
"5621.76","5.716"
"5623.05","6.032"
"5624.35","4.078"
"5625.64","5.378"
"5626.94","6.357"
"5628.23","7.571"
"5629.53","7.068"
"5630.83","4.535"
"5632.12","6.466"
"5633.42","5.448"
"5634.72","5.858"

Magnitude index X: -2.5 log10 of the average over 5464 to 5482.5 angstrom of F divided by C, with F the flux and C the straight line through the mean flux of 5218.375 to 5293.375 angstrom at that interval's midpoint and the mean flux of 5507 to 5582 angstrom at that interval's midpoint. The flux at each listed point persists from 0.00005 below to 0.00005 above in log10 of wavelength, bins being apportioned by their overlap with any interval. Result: 0.07 mag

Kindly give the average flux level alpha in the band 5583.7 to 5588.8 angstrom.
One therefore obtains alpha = 5.58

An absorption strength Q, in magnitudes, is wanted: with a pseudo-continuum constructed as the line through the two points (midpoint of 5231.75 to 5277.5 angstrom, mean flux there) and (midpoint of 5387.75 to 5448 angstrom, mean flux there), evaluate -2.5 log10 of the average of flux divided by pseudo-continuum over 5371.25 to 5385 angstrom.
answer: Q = 0.06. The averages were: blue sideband 6.21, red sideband 6.16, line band 5.84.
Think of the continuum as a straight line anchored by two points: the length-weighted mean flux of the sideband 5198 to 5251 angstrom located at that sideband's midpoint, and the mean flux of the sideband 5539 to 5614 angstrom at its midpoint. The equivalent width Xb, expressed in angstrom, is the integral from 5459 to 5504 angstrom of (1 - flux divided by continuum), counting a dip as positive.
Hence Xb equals 1.4 angstrom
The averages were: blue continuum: 6.35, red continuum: 6.07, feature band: 5.96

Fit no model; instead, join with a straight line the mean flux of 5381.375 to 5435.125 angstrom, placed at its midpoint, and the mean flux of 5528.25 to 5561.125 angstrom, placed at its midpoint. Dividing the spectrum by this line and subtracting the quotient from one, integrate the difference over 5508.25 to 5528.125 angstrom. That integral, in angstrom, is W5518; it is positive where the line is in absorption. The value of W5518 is 1.6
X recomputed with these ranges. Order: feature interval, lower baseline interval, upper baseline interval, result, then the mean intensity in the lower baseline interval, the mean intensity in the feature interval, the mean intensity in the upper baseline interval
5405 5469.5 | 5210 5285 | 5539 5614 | 0.00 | 6.22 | 6.13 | 6.07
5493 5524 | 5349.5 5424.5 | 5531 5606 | 0.02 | 6.16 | 6.02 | 6.1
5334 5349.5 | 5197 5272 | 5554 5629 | 0.04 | 6.29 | 5.98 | 5.92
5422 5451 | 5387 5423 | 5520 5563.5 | -0.02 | 6.07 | 6.22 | 6.24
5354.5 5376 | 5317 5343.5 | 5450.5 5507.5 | -0.05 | 5.98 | 6.3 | 6.05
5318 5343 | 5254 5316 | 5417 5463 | 0.03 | 6.1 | 5.96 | 6.21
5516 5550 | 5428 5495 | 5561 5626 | -0.03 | 6.09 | 6.09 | 5.83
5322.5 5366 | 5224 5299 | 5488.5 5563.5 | 0.00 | 6.24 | 6.23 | 6.16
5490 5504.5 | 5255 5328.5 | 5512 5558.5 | 0.05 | 6.15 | 5.96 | 6.25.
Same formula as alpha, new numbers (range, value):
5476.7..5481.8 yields 5.63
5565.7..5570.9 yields 6.71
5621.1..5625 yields 5.27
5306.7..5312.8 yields 6.28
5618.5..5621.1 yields 5.81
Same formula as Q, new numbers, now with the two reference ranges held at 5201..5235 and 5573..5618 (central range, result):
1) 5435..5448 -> -0.05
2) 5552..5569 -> -0.09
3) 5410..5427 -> -0.02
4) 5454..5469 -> -0.07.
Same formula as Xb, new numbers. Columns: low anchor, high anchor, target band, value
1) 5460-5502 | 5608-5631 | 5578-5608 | 1.8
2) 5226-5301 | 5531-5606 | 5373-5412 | 0.9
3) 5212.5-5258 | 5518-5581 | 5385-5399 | -0.3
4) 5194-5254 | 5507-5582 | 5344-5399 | -0.6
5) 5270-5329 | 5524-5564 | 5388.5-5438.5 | 0.2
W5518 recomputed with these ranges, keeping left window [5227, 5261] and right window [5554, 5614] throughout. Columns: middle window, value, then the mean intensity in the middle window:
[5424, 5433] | -0.1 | 6.18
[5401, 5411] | 0.5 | 5.84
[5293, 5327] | 0.0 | 6.25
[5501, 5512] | -0.4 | 6.22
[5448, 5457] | 0.3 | 5.89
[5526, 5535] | 0.5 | 5.62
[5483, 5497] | -0.1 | 6.08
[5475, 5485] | 0.4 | 5.82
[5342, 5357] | -0.4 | 6.36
